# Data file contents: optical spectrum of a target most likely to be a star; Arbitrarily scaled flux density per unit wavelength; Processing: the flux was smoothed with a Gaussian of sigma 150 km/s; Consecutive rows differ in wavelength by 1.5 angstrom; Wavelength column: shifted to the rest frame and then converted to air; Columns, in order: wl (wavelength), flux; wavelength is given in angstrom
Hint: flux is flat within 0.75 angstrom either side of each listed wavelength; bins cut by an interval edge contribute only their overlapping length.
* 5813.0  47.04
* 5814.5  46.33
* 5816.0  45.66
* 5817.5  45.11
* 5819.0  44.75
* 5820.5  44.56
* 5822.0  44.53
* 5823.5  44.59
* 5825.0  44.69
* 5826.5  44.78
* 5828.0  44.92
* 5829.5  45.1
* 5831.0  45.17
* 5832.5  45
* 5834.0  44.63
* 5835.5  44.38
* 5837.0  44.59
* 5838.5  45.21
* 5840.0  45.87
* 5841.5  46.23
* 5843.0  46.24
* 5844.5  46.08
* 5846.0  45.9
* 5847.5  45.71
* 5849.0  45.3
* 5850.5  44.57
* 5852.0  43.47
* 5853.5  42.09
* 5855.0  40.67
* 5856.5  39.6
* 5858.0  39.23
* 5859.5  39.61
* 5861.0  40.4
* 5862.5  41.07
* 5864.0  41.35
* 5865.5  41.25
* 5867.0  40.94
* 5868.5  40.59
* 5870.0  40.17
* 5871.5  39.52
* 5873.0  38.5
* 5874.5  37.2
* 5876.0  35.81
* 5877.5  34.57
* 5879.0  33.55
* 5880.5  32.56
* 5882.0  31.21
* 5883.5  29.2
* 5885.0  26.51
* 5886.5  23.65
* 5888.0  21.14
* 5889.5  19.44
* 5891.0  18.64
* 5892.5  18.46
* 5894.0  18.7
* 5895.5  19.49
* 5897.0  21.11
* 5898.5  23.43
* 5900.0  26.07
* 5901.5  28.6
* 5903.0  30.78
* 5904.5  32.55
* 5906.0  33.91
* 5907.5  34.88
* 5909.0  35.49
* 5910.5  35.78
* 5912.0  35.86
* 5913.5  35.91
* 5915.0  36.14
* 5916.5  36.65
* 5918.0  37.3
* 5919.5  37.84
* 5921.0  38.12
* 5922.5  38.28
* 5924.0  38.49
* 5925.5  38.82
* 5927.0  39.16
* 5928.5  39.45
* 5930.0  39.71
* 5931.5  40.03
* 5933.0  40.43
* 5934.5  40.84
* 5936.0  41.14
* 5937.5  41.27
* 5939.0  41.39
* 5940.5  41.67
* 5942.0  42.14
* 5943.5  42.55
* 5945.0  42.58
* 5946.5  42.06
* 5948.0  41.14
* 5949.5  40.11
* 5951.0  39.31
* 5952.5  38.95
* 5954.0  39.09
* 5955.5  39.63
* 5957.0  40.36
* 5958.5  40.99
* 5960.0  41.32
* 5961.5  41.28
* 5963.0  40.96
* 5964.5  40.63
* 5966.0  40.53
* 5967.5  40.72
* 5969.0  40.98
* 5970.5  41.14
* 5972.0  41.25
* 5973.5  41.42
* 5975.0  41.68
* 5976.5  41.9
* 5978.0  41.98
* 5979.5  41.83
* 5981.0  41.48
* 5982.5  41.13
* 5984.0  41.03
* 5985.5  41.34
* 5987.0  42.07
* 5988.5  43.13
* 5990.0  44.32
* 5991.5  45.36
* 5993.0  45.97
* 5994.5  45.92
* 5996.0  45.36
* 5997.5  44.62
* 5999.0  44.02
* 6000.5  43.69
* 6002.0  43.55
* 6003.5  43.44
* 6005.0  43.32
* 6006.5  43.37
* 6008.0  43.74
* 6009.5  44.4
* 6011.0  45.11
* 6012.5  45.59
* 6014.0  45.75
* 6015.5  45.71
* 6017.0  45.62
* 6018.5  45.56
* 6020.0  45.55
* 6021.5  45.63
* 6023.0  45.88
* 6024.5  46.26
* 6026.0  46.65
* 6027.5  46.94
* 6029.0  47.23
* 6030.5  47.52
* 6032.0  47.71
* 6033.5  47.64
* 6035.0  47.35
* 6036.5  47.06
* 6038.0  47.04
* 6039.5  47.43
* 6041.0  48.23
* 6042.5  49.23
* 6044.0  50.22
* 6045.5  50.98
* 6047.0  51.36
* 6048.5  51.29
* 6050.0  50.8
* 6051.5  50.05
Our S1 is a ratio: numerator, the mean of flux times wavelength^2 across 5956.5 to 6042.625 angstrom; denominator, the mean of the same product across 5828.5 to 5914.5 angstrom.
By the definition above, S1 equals 1.27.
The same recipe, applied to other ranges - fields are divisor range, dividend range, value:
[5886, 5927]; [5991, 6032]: 1.54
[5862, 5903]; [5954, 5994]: 1.42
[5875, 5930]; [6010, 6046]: 1.57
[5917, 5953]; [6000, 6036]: 1.17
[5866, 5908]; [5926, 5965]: 1.40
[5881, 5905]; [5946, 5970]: 1.70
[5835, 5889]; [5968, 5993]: 1.12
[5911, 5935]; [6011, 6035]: 1.25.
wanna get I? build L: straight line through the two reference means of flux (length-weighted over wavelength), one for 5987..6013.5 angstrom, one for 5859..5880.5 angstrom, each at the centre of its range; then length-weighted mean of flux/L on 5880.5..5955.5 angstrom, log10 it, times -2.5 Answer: 0.19 mag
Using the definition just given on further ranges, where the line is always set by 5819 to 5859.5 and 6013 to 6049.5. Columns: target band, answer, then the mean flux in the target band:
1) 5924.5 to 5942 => 0.14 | 40.4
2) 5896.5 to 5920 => 0.36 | 32.7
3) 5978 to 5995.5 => 0.09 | 43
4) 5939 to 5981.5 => 0.13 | 41.1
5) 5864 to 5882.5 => 0.20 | 37.4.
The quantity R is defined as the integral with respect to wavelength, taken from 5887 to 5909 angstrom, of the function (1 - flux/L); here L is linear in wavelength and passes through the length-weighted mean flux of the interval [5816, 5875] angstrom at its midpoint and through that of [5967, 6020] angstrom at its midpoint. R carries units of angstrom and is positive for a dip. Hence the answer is 9.2 angstrom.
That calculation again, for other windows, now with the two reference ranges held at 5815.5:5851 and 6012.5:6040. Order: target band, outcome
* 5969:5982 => 1.3 angstrom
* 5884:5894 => 5.3 angstrom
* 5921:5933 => 1.7 angstrom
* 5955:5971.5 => 1.9 angstrom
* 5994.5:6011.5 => 0.8 angstrom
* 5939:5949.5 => 0.9 angstrom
